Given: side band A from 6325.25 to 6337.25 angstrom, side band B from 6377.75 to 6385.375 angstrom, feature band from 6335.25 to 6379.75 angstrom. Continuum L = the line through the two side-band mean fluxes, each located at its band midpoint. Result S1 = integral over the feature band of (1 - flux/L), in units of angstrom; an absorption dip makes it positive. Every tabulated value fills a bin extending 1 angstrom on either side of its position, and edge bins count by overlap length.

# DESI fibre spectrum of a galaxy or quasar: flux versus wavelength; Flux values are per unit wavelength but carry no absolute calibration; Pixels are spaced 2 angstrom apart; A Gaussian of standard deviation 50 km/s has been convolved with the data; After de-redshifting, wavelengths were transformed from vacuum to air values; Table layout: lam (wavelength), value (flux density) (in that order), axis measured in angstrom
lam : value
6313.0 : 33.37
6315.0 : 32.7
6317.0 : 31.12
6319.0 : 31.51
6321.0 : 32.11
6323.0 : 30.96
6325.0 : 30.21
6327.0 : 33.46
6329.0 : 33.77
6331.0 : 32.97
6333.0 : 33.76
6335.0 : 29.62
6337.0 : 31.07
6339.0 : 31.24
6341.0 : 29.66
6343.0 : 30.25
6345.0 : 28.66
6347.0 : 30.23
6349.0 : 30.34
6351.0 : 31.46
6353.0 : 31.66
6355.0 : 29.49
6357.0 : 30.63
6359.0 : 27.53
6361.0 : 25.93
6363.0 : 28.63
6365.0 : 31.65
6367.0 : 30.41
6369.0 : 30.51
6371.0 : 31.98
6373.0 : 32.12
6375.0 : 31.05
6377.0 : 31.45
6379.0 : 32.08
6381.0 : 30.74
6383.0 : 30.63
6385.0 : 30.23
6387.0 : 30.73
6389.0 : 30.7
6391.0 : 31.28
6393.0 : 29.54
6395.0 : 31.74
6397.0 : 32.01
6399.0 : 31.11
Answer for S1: 1.8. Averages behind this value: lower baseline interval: 32.4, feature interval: 30.3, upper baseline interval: 31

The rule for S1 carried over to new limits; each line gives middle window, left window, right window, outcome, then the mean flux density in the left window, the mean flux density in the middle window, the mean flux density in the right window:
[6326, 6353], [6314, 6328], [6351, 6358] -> -0.1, 31.7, 31.3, 30.7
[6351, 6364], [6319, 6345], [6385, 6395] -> 0.8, 31.5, 29.2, 30.6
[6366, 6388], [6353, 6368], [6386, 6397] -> -0.7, 29.3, 31.1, 30.9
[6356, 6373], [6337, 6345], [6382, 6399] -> 0.4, 30.3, 29.8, 30.9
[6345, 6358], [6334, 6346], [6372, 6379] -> 0.0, 30.1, 30.5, 31.6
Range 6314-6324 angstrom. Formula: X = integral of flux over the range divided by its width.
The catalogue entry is 31.7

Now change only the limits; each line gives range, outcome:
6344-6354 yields 30.5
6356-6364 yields 28.2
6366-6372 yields 31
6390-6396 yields 30.9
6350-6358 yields 30.8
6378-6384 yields 31.1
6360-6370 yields 29.4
